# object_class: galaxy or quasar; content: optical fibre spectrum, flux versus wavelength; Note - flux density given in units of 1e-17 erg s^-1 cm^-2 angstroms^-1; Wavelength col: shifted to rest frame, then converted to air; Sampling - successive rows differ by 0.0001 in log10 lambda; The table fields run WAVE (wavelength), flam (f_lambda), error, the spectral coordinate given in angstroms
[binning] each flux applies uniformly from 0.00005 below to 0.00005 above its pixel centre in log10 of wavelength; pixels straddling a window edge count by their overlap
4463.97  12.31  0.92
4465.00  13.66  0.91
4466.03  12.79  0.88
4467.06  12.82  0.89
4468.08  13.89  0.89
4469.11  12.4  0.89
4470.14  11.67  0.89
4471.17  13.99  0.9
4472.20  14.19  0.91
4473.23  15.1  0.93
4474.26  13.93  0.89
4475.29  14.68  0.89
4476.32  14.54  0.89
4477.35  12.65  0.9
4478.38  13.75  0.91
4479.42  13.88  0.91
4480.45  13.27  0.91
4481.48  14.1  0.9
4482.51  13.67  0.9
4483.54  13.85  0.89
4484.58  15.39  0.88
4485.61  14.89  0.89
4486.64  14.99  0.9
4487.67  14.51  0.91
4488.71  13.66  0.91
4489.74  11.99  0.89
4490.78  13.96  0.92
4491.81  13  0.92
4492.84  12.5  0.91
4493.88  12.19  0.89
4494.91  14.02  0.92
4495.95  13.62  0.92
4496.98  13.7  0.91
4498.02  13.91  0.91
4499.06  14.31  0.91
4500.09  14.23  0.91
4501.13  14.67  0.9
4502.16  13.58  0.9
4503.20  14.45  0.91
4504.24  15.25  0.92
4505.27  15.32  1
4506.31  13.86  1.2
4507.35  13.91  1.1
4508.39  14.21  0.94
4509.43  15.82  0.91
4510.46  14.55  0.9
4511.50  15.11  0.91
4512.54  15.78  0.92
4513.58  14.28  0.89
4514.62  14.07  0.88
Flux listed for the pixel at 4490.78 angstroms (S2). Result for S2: 13.96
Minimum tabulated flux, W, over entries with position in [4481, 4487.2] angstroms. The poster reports 13.67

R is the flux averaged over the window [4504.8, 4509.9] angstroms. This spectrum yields 14.6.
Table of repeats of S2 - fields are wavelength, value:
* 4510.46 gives 14.55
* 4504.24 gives 15.25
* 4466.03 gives 12.79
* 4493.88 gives 12.19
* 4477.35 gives 12.65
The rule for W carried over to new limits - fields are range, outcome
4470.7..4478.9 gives 12.65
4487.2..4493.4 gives 11.99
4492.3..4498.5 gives 12.19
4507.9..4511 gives 14.21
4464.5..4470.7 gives 11.67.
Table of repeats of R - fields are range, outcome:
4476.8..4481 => 13.4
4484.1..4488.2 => 14.9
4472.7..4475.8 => 14.6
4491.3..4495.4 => 12.9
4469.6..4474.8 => 13.8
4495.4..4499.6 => 13.9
